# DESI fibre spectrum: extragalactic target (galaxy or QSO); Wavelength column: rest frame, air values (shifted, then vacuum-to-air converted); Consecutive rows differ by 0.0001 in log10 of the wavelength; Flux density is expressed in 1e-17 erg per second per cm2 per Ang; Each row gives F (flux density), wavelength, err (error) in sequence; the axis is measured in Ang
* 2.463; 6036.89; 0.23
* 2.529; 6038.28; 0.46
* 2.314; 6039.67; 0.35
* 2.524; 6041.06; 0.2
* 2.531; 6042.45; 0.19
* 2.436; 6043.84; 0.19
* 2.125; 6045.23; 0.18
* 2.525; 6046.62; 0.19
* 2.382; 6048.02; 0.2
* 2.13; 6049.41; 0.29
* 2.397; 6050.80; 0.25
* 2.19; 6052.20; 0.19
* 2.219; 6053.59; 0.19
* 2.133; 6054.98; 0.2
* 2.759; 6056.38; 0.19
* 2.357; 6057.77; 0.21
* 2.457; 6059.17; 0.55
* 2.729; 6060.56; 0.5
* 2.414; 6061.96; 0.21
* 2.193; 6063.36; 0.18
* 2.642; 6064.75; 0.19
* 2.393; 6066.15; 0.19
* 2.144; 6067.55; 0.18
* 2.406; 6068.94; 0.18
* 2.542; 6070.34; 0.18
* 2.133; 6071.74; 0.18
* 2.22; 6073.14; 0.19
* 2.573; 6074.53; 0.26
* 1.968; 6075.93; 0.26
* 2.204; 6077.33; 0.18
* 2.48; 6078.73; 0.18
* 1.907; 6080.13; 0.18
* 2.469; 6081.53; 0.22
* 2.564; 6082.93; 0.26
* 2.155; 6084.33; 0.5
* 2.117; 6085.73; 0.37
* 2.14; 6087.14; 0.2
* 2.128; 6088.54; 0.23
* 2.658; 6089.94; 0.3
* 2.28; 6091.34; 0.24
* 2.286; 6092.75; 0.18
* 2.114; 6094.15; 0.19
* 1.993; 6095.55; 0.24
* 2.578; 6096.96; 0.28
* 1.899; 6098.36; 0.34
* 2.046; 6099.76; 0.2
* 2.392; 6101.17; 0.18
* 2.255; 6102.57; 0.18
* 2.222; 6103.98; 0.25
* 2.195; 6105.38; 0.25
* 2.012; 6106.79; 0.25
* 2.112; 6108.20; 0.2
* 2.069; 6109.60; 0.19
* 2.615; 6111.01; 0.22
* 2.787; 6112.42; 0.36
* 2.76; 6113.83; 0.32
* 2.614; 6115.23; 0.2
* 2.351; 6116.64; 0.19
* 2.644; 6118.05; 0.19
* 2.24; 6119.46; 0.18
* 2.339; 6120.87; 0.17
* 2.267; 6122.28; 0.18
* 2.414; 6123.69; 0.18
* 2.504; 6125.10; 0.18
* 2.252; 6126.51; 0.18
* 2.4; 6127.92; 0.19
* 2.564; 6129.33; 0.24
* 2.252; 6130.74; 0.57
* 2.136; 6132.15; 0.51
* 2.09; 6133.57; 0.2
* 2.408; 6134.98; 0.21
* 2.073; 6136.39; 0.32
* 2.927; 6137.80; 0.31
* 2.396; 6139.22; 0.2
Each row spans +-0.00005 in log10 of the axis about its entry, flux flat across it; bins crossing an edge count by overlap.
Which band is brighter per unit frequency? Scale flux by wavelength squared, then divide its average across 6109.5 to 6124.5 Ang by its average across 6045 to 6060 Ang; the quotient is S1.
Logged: 1.1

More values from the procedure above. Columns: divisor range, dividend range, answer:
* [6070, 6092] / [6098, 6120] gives 1.03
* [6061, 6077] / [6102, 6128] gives 1.03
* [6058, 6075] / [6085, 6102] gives 0.93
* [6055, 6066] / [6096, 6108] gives 0.90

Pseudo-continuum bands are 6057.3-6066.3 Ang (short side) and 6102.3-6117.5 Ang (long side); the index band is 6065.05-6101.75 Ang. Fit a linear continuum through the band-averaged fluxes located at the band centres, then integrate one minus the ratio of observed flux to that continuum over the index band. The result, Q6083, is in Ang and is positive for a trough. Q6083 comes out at 2.3 Ang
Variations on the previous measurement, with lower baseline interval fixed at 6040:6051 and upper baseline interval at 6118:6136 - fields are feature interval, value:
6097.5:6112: 0.9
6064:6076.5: 0.1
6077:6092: 0.5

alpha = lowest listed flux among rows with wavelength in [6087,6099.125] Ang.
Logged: 1.899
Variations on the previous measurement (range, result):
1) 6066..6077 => 1.968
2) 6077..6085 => 1.907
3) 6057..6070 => 2.144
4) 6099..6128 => 2.012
